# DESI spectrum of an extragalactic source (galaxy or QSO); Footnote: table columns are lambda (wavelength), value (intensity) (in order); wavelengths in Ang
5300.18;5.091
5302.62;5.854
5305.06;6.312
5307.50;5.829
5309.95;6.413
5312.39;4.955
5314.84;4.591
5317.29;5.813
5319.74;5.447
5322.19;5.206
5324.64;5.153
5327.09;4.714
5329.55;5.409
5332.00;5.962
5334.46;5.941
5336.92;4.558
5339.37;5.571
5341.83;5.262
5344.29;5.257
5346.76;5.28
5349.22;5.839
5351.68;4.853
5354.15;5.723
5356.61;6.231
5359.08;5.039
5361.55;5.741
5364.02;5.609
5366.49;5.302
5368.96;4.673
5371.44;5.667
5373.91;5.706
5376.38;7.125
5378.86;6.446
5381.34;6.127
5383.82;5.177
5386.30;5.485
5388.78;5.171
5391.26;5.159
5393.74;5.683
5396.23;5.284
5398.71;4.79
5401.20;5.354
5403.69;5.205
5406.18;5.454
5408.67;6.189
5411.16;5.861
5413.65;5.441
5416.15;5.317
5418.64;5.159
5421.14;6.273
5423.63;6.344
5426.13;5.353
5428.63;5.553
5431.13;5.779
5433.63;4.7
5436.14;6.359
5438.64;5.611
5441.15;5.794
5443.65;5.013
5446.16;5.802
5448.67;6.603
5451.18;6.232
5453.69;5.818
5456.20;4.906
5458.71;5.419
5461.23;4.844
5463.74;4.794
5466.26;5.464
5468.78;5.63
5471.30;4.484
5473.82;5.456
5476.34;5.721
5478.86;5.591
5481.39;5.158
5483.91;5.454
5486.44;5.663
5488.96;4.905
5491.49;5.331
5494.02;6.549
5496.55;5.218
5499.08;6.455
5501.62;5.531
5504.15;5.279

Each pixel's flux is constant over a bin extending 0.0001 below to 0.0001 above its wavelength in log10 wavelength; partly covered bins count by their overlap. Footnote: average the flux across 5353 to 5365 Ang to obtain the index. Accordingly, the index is 5.67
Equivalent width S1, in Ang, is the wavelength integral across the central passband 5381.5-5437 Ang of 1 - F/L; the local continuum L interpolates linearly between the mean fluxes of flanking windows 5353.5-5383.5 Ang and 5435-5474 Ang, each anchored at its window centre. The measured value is 1.3 Ang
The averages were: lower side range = 5.77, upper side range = 5.51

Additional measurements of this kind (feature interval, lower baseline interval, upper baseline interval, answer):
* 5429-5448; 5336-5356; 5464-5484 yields -1.0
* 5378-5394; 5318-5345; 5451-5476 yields -0.8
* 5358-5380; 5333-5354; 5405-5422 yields -1.0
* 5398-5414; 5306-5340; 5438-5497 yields -0.1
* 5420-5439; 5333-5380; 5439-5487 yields -0.9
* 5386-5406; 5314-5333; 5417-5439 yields 1.1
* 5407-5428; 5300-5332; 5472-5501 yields -0.8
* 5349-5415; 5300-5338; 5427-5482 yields -1.0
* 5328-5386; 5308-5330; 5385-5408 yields -3.0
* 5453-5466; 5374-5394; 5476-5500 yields 1.1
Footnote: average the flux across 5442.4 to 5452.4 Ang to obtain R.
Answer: 5.91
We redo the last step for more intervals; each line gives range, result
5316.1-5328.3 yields 5.27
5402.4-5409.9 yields 5.61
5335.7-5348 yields 5.19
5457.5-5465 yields 5.02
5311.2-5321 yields 5.2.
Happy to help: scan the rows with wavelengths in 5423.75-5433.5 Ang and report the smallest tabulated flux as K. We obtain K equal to 5.353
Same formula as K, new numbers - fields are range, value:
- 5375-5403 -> 4.79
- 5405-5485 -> 4.484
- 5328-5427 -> 4.558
